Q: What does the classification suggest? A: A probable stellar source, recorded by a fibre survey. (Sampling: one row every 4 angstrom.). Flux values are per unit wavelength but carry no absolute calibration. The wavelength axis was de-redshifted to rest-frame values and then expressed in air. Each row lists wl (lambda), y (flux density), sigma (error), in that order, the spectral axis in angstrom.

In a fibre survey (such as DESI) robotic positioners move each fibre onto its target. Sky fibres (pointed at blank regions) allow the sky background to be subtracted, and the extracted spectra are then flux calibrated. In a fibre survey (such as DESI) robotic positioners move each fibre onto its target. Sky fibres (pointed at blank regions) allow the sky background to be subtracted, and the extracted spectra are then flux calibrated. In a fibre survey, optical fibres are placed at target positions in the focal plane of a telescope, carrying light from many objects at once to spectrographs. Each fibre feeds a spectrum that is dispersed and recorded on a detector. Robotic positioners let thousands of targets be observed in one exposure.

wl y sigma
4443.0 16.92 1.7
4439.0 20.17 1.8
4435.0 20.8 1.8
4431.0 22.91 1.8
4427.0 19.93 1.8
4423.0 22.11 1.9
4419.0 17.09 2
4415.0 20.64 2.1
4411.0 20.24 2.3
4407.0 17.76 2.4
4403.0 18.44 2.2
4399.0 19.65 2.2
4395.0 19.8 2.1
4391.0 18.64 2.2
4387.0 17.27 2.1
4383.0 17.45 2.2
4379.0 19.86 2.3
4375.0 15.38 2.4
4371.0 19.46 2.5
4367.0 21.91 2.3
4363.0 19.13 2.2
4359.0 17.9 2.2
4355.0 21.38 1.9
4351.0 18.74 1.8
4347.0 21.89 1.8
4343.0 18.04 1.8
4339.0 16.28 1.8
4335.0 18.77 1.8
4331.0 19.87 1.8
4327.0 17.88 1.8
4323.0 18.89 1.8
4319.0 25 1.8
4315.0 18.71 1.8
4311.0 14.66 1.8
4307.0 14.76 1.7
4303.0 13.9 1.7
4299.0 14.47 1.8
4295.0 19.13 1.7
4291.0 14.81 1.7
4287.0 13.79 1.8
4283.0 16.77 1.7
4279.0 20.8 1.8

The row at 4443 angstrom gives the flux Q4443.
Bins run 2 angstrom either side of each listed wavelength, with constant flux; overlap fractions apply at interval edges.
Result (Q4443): 16.92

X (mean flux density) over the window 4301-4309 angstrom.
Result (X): 14.3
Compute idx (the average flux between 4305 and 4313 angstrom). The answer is 14.7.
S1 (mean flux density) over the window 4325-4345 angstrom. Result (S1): 18.2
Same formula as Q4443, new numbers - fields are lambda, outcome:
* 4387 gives 17.27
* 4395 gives 19.8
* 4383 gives 17.45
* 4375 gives 15.38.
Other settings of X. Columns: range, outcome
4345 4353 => 20.3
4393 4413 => 19.2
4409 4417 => 20.4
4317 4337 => 20.1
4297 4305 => 14.2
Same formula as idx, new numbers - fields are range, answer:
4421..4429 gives 21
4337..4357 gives 19.3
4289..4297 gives 17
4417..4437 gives 20.6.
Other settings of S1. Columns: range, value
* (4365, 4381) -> 19.2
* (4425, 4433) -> 21.4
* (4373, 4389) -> 17.5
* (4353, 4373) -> 20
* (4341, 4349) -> 20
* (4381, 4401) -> 18.6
